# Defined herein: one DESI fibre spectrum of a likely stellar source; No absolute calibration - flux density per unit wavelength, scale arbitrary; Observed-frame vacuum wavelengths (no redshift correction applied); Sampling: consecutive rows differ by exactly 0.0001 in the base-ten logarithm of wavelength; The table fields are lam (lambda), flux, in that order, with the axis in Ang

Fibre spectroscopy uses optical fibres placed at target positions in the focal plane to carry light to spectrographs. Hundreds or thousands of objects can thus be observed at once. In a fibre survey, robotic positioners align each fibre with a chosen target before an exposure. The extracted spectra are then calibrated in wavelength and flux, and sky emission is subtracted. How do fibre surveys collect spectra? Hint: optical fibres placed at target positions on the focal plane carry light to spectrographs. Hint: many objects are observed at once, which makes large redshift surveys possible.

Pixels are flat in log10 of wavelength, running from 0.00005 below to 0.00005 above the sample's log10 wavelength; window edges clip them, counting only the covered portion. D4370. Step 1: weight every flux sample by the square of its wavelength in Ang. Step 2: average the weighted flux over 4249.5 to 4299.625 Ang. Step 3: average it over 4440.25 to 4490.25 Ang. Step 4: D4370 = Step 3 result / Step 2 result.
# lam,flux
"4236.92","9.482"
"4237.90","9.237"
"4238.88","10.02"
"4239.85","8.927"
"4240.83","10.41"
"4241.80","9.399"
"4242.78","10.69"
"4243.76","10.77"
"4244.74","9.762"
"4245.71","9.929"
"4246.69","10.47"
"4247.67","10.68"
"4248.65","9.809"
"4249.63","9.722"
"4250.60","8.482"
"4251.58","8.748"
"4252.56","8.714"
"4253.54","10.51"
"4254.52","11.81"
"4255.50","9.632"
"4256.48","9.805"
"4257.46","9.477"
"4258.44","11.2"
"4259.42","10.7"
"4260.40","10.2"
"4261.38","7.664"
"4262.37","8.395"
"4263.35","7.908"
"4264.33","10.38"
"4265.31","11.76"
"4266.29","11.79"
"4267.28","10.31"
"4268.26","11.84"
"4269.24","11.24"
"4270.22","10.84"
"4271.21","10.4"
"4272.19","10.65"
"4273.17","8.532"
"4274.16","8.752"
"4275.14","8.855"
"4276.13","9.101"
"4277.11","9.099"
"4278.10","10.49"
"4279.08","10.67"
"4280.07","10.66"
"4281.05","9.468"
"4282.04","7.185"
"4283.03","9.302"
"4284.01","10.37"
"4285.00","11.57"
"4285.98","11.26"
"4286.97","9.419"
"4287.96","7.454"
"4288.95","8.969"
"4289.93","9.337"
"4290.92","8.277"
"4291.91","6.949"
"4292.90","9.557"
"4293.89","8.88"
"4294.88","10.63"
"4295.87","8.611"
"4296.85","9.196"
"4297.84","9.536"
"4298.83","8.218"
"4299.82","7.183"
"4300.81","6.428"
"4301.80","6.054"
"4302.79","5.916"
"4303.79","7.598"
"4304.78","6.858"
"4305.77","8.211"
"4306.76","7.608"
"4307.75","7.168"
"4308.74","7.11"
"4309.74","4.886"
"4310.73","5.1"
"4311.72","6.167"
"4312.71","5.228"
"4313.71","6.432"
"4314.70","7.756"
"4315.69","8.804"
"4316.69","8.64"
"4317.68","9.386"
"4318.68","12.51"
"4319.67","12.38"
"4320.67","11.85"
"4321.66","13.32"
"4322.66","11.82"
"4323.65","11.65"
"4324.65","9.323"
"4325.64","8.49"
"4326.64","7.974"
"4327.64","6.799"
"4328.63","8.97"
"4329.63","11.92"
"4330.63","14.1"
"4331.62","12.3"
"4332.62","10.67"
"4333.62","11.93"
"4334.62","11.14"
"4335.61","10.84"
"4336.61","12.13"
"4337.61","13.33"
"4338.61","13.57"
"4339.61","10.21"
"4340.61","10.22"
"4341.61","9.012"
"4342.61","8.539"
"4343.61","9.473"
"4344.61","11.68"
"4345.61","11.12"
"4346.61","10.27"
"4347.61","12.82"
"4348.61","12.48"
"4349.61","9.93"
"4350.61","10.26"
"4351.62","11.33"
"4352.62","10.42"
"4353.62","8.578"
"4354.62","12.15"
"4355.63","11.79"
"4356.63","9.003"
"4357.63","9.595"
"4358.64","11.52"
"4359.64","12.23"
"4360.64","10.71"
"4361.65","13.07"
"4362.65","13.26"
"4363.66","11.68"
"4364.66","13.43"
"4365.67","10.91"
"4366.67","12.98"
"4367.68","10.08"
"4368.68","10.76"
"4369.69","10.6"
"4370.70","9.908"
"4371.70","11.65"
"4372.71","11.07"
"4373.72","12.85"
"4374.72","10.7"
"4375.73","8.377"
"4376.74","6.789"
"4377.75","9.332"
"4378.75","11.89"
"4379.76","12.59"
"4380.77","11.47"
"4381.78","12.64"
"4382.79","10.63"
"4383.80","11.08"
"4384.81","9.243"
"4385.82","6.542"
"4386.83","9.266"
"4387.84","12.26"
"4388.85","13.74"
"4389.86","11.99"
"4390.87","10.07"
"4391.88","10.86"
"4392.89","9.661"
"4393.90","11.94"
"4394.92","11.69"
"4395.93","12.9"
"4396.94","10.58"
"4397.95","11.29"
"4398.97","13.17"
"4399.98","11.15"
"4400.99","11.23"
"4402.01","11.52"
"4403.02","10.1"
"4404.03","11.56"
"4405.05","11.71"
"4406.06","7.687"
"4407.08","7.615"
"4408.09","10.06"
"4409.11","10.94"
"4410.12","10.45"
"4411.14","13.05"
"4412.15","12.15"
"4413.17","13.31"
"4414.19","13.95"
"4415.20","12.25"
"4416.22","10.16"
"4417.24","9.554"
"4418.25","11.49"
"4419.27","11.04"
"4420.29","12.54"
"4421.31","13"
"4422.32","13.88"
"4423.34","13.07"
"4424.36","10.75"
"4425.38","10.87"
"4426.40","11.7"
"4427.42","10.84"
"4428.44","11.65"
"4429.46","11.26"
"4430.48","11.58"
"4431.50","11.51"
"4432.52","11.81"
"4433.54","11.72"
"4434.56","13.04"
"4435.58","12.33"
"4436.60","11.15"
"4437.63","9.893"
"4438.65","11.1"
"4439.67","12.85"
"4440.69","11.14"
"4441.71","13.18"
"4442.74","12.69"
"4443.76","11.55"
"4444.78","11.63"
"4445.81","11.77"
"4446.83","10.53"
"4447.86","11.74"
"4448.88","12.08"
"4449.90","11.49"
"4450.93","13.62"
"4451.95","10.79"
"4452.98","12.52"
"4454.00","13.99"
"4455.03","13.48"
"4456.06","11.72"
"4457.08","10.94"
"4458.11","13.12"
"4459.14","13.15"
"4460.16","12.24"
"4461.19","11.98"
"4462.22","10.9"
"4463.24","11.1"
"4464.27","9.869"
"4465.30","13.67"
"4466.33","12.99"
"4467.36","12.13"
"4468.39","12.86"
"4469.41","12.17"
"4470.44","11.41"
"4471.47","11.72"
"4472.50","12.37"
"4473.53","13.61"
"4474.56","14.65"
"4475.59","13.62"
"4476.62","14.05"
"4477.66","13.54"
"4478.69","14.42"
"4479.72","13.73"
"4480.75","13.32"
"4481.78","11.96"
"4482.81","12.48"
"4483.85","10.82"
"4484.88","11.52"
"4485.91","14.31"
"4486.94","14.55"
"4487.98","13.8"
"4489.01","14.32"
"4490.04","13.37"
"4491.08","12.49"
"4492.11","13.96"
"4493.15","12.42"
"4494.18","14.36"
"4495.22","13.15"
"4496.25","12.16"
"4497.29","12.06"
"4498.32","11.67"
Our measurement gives 1.42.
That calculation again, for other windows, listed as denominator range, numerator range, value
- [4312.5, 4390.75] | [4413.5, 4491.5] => 1.19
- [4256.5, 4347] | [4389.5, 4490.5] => 1.34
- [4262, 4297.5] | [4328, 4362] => 1.18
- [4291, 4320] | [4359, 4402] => 1.47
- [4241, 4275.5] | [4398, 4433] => 1.23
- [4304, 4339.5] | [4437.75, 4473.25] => 1.33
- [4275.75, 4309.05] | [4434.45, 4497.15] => 1.56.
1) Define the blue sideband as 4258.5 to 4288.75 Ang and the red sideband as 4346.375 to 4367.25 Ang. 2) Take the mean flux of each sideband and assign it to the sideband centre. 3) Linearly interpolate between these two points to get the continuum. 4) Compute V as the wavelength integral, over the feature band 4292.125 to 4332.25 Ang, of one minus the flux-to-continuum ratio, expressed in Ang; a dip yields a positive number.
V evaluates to 6.93 Ang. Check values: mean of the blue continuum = 9.88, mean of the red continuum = 11.4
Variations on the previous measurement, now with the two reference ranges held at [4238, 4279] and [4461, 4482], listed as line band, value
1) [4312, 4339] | 0.9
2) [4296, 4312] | 5.2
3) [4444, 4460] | 0.4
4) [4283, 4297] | 1.4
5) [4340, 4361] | 1.0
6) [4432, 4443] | 0.3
